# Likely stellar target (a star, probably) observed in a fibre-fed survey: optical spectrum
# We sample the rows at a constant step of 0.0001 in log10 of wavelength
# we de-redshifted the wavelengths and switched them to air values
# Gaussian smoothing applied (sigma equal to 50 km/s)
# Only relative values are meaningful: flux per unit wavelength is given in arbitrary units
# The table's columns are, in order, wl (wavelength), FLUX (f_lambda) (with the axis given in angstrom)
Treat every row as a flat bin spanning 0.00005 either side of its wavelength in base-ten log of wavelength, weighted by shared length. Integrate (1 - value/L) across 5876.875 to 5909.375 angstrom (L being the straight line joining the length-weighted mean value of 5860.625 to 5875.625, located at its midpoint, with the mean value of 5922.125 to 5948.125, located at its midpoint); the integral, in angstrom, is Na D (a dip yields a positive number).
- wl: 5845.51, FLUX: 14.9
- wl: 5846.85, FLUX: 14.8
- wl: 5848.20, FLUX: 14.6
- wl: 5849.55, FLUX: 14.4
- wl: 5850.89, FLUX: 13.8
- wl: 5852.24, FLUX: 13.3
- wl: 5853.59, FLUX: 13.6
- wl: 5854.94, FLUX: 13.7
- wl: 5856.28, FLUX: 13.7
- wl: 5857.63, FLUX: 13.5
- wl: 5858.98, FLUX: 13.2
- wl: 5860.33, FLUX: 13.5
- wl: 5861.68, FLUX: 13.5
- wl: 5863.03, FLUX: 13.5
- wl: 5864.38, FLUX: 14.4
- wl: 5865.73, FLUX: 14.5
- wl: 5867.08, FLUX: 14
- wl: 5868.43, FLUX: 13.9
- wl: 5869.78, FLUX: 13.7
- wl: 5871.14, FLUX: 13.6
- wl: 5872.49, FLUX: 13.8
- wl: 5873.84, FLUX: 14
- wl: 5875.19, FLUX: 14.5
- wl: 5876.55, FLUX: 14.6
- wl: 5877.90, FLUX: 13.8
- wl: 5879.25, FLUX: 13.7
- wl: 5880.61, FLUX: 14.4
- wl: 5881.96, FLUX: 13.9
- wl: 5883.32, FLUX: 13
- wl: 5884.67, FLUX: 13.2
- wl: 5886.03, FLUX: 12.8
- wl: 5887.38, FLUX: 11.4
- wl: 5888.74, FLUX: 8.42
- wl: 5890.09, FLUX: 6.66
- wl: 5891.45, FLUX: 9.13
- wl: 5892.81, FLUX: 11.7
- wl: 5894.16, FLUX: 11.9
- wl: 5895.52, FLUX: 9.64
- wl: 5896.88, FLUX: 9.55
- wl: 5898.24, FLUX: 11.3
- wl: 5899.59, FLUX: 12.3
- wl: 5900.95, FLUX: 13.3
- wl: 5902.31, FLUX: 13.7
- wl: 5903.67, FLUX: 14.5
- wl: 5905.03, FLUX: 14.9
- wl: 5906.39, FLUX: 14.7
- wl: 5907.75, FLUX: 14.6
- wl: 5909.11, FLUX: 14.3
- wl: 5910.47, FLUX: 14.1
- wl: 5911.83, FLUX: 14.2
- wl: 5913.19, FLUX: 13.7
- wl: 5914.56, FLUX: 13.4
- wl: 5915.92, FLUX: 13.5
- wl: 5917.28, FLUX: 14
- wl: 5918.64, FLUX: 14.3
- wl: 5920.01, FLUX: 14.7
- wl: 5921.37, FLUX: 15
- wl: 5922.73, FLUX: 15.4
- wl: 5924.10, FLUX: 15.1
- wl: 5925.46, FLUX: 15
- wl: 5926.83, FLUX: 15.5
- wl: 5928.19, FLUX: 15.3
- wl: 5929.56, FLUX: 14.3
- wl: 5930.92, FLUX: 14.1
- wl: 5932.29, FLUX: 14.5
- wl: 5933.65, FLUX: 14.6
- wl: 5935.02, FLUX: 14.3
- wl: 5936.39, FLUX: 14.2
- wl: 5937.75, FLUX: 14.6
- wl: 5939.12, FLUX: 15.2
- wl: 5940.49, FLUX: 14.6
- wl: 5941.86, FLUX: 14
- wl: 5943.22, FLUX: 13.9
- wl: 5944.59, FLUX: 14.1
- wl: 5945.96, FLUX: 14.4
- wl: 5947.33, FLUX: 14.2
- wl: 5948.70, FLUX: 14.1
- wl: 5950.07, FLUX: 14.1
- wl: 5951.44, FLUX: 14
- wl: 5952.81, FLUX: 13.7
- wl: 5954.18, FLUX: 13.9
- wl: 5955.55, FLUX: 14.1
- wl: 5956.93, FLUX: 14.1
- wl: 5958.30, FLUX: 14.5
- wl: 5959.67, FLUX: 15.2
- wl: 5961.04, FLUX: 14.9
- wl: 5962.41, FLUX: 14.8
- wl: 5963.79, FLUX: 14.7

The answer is 4.1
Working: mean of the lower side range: 13.9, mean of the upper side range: 14.6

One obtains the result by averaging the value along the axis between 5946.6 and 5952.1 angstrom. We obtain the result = 14.1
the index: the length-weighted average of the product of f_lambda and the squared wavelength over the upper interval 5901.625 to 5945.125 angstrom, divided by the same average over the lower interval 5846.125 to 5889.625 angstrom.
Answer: 1.09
